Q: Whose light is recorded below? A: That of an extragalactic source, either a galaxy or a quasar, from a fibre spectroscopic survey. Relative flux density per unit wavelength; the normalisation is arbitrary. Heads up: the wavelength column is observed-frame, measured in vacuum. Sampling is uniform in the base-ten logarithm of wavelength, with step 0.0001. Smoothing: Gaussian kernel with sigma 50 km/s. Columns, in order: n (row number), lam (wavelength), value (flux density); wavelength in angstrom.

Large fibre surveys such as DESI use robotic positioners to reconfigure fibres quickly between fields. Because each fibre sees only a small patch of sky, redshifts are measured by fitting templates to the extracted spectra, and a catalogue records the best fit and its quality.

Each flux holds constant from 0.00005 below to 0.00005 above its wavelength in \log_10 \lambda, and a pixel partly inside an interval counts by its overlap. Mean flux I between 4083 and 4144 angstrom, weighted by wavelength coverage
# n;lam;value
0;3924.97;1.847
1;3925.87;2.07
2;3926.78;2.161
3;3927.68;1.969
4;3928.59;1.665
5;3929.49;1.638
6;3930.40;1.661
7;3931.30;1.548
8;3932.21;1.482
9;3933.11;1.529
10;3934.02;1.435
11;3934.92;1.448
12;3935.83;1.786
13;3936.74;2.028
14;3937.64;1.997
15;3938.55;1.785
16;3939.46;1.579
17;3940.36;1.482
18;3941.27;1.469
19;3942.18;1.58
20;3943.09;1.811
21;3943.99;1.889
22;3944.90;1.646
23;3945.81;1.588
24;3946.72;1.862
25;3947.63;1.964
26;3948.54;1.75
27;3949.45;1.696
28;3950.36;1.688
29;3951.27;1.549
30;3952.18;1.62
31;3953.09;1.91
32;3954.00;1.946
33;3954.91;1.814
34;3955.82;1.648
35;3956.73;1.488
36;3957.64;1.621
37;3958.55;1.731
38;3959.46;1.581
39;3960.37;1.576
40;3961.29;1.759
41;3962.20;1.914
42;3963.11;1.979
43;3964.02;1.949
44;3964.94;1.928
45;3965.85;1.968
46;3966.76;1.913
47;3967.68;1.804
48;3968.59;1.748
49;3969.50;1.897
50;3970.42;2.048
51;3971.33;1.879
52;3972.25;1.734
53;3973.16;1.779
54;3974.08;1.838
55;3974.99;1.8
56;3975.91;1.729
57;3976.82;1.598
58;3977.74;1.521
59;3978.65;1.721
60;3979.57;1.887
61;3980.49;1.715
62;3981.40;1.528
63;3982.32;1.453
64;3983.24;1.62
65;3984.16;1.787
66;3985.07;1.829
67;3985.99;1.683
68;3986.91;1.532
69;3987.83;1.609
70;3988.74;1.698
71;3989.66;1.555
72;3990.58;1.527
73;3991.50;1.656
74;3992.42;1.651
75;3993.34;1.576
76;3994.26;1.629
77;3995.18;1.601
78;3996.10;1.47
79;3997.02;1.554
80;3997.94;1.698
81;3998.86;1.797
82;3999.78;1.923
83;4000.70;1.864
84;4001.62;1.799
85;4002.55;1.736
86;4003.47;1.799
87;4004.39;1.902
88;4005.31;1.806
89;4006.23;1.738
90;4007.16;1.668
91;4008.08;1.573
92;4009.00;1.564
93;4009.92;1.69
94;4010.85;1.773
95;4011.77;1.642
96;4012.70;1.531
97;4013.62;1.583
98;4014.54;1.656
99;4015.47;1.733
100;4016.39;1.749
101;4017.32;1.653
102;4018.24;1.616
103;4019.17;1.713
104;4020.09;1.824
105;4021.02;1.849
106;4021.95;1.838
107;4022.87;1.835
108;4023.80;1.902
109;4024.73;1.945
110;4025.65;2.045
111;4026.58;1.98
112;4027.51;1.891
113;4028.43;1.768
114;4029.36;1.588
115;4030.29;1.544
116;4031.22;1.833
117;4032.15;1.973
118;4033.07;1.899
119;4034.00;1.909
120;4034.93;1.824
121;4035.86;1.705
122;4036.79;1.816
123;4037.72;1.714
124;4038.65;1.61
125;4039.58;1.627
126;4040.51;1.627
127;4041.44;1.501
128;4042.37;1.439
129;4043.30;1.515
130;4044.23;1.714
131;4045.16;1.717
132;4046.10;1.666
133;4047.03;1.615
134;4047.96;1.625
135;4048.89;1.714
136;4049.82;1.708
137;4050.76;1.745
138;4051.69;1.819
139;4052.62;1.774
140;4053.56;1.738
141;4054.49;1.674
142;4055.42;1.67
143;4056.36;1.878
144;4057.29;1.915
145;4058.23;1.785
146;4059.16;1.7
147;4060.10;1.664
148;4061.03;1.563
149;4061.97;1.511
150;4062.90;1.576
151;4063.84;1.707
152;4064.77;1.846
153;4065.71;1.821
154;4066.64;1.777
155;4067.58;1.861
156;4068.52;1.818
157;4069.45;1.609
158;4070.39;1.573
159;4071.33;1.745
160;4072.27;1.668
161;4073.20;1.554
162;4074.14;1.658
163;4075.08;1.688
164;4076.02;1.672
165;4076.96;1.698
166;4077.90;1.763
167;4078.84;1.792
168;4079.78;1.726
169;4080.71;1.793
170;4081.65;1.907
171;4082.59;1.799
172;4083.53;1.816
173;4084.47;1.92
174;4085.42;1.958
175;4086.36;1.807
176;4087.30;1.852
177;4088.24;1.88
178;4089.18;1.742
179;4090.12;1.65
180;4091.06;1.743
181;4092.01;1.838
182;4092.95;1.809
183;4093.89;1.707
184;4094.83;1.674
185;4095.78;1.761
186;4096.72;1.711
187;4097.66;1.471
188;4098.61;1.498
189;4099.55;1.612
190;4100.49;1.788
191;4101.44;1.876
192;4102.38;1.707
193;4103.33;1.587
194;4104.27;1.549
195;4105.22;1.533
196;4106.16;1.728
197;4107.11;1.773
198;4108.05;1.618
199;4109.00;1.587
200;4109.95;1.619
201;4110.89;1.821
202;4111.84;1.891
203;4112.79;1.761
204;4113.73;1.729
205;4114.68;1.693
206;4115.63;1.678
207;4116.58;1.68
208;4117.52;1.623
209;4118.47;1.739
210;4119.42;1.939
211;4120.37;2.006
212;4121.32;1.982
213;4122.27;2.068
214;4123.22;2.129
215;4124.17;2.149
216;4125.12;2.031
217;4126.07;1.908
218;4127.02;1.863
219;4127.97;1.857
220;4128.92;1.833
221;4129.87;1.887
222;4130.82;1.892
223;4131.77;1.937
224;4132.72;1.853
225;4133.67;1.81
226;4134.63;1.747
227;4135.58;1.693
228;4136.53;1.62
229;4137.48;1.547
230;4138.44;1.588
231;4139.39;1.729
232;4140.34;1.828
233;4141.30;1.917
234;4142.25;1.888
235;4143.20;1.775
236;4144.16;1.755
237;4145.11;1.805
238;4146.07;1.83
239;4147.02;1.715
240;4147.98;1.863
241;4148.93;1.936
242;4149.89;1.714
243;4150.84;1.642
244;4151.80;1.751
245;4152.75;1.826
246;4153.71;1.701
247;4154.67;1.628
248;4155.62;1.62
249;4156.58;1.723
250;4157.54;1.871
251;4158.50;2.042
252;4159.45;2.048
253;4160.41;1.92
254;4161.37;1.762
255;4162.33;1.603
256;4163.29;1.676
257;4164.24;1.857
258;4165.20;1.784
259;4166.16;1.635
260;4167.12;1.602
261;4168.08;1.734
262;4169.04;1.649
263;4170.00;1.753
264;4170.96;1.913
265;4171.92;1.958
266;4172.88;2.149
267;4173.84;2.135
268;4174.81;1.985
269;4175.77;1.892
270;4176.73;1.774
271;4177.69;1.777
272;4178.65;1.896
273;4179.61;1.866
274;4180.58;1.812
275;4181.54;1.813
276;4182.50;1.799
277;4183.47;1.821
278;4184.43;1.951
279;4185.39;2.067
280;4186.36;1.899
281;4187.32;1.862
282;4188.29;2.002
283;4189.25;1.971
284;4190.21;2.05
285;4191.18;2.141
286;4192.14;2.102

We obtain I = 1.78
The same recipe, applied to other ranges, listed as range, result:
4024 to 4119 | 1.73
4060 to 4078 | 1.69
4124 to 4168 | 1.79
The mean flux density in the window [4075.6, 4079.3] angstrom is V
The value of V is 1.73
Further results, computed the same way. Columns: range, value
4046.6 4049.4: 1.66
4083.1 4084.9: 1.87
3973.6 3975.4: 1.82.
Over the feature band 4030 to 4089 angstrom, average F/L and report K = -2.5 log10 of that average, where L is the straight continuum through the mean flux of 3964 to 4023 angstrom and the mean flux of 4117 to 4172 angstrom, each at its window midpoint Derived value 0.02 mag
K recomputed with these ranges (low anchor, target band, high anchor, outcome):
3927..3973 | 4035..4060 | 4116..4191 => 0.06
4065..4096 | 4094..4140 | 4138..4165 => 0.00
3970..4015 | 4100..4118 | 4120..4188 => 0.06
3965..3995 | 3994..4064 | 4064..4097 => 0.01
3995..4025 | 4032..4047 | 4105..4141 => 0.03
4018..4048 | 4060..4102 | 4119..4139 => 0.05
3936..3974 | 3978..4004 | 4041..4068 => 0.04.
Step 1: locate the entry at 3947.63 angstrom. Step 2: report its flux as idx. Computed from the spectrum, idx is 1.964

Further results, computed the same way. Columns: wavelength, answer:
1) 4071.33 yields 1.745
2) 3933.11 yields 1.529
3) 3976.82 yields 1.598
